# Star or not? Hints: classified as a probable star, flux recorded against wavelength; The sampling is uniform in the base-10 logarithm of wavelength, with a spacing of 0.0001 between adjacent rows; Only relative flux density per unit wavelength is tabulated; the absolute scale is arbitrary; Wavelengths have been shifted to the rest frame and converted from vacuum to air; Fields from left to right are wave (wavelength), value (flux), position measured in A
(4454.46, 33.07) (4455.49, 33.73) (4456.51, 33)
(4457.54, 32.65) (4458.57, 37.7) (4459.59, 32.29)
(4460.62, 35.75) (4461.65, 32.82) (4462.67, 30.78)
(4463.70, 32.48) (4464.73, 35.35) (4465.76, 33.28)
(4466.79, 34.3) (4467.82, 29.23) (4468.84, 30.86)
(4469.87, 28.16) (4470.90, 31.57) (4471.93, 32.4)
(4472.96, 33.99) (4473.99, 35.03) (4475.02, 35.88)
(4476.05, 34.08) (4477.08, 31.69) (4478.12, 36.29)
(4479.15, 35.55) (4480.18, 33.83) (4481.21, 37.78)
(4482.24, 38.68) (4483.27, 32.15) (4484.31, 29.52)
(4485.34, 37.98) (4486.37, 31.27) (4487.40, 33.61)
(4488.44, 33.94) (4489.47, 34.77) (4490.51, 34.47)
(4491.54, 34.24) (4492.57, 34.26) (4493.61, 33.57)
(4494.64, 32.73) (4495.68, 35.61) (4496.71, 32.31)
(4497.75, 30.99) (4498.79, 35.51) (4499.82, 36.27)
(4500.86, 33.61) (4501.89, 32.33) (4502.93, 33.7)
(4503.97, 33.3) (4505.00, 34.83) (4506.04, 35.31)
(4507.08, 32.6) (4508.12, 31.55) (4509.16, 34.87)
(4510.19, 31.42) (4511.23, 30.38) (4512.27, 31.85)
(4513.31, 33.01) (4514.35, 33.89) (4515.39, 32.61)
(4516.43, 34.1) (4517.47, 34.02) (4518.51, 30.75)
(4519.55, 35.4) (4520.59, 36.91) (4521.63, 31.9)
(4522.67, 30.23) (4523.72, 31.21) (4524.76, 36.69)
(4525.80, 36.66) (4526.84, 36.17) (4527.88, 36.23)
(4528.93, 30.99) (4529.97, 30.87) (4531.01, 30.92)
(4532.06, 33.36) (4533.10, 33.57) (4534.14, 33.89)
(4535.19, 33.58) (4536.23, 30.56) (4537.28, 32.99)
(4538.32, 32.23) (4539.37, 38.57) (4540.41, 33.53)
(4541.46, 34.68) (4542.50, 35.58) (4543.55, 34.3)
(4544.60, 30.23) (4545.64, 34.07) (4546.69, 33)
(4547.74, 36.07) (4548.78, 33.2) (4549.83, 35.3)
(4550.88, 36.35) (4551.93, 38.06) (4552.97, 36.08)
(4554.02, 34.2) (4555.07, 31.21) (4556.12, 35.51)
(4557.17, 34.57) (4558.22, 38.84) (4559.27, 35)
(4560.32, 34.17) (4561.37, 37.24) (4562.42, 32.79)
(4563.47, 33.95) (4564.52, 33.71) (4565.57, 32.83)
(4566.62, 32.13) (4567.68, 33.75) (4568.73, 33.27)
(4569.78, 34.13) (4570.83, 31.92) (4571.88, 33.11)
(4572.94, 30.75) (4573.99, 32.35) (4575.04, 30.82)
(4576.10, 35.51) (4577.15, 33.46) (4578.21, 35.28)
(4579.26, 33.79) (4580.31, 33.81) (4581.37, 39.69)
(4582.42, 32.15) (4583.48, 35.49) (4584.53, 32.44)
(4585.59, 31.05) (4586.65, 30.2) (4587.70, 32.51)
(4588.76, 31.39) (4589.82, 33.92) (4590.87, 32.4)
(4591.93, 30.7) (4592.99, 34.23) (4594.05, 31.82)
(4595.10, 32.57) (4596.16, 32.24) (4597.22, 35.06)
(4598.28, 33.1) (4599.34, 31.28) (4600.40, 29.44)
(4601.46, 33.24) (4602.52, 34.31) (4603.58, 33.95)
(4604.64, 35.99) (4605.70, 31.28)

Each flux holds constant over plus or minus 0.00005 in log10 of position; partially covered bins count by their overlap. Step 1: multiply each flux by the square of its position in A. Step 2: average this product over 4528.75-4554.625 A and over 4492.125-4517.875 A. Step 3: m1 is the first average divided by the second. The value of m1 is 1.03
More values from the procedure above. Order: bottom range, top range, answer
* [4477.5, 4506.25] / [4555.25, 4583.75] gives 1.03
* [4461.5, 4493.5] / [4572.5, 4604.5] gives 1.03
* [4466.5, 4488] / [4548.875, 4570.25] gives 1.07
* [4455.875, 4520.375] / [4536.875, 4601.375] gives 1.04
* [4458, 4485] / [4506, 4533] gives 1.01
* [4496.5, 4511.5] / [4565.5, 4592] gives 1.03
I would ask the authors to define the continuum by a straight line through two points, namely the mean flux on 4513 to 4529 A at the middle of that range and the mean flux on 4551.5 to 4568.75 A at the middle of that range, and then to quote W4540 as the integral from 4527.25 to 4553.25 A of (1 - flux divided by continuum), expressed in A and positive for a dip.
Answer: 0.2 A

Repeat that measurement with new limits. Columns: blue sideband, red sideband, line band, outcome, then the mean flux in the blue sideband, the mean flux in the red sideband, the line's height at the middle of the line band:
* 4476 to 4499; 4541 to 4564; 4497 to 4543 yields 1.3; 34.1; 34.8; 34.4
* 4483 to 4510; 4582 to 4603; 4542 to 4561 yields -1.0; 33.7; 32.5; 33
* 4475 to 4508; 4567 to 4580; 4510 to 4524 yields 0.4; 34.1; 33.2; 33.8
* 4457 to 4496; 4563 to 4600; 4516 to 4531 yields -0.1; 33.7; 33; 33.4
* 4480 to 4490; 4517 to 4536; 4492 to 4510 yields 0.2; 34.4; 33.5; 34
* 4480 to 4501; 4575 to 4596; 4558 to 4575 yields -0.1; 34.2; 33.2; 33.4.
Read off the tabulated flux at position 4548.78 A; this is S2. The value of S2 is 33.2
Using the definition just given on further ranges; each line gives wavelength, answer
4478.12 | 36.29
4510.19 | 31.42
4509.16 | 34.87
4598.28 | 33.1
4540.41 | 33.53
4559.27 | 35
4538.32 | 32.23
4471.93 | 32.4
